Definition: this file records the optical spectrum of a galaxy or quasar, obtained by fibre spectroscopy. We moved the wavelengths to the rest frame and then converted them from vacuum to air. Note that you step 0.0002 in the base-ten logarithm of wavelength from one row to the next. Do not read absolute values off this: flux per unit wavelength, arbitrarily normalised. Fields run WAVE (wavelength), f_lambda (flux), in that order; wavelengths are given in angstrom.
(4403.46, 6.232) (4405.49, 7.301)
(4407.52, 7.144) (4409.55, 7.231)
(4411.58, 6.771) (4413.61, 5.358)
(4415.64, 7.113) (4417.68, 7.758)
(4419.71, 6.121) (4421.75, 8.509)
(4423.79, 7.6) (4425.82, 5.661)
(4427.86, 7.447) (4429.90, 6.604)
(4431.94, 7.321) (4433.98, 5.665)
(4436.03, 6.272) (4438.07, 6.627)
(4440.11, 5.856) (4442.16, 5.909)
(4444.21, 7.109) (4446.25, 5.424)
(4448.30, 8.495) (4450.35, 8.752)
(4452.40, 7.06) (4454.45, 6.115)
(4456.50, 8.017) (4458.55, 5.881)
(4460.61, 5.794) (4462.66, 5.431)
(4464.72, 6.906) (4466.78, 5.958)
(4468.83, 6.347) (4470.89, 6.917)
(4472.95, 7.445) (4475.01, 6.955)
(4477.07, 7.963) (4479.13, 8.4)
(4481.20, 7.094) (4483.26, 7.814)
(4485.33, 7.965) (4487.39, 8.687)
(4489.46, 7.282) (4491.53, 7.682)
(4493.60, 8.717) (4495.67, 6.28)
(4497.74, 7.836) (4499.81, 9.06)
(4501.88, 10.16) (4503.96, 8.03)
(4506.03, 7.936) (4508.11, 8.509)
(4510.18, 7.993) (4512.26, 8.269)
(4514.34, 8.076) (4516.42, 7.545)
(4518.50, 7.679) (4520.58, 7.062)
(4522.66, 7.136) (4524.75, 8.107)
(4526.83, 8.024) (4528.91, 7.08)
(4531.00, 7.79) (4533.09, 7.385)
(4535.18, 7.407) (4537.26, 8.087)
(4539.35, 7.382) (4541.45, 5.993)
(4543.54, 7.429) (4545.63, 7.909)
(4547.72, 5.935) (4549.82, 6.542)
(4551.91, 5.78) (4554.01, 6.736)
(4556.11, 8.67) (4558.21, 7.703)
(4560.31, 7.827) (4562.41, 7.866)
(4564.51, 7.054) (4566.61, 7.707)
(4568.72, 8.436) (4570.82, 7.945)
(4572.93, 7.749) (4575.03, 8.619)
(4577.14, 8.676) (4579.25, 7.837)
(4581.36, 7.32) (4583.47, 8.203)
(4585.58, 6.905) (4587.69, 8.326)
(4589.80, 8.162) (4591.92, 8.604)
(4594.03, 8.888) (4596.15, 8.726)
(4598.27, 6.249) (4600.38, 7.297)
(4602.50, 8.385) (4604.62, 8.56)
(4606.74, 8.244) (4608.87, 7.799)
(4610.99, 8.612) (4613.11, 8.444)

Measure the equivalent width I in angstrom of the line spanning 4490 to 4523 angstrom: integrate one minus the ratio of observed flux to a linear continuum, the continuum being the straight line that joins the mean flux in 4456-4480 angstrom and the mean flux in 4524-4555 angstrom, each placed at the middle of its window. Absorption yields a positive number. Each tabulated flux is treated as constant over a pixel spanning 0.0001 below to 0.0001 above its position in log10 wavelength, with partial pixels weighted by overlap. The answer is -4.8 angstrom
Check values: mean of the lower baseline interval 6.8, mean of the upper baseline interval 7.16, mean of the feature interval 8.01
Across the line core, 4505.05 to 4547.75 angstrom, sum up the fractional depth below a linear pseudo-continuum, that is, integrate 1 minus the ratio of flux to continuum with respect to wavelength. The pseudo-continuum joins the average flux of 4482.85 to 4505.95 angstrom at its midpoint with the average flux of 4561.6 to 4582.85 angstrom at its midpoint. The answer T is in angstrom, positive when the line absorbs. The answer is 2.4 angstrom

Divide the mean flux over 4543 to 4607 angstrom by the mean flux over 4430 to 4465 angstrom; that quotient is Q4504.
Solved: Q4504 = 1.17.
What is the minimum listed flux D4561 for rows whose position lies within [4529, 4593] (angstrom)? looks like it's 5.78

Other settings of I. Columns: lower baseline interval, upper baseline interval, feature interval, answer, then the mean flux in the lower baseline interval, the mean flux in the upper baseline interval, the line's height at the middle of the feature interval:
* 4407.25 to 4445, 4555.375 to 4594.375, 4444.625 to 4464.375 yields 0.51 angstrom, 6.73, 8.01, 6.97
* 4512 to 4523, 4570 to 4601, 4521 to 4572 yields 2.36 angstrom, 7.61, 7.98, 7.77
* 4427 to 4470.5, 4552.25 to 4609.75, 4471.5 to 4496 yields -2.65 angstrom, 6.62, 7.92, 6.96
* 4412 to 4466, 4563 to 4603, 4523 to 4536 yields -0.21 angstrom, 6.72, 7.95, 7.49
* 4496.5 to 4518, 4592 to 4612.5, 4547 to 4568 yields 2.52 angstrom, 8.31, 8.12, 8.21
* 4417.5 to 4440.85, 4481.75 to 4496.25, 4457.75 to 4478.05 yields 2.39 angstrom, 6.76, 7.8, 7.43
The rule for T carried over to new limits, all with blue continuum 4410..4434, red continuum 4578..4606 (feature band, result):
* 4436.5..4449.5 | 0.8 angstrom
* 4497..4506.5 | -1.6 angstrom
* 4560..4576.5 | -0.2 angstrom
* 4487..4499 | -0.6 angstrom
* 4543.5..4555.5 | 1.5 angstrom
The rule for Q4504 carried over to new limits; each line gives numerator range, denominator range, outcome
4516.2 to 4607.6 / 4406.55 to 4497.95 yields 1.09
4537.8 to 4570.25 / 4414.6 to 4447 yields 1.09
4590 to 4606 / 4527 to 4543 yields 1.10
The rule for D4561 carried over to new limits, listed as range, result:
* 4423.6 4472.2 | 5.424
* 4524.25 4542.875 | 5.993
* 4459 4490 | 5.431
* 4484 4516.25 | 6.28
